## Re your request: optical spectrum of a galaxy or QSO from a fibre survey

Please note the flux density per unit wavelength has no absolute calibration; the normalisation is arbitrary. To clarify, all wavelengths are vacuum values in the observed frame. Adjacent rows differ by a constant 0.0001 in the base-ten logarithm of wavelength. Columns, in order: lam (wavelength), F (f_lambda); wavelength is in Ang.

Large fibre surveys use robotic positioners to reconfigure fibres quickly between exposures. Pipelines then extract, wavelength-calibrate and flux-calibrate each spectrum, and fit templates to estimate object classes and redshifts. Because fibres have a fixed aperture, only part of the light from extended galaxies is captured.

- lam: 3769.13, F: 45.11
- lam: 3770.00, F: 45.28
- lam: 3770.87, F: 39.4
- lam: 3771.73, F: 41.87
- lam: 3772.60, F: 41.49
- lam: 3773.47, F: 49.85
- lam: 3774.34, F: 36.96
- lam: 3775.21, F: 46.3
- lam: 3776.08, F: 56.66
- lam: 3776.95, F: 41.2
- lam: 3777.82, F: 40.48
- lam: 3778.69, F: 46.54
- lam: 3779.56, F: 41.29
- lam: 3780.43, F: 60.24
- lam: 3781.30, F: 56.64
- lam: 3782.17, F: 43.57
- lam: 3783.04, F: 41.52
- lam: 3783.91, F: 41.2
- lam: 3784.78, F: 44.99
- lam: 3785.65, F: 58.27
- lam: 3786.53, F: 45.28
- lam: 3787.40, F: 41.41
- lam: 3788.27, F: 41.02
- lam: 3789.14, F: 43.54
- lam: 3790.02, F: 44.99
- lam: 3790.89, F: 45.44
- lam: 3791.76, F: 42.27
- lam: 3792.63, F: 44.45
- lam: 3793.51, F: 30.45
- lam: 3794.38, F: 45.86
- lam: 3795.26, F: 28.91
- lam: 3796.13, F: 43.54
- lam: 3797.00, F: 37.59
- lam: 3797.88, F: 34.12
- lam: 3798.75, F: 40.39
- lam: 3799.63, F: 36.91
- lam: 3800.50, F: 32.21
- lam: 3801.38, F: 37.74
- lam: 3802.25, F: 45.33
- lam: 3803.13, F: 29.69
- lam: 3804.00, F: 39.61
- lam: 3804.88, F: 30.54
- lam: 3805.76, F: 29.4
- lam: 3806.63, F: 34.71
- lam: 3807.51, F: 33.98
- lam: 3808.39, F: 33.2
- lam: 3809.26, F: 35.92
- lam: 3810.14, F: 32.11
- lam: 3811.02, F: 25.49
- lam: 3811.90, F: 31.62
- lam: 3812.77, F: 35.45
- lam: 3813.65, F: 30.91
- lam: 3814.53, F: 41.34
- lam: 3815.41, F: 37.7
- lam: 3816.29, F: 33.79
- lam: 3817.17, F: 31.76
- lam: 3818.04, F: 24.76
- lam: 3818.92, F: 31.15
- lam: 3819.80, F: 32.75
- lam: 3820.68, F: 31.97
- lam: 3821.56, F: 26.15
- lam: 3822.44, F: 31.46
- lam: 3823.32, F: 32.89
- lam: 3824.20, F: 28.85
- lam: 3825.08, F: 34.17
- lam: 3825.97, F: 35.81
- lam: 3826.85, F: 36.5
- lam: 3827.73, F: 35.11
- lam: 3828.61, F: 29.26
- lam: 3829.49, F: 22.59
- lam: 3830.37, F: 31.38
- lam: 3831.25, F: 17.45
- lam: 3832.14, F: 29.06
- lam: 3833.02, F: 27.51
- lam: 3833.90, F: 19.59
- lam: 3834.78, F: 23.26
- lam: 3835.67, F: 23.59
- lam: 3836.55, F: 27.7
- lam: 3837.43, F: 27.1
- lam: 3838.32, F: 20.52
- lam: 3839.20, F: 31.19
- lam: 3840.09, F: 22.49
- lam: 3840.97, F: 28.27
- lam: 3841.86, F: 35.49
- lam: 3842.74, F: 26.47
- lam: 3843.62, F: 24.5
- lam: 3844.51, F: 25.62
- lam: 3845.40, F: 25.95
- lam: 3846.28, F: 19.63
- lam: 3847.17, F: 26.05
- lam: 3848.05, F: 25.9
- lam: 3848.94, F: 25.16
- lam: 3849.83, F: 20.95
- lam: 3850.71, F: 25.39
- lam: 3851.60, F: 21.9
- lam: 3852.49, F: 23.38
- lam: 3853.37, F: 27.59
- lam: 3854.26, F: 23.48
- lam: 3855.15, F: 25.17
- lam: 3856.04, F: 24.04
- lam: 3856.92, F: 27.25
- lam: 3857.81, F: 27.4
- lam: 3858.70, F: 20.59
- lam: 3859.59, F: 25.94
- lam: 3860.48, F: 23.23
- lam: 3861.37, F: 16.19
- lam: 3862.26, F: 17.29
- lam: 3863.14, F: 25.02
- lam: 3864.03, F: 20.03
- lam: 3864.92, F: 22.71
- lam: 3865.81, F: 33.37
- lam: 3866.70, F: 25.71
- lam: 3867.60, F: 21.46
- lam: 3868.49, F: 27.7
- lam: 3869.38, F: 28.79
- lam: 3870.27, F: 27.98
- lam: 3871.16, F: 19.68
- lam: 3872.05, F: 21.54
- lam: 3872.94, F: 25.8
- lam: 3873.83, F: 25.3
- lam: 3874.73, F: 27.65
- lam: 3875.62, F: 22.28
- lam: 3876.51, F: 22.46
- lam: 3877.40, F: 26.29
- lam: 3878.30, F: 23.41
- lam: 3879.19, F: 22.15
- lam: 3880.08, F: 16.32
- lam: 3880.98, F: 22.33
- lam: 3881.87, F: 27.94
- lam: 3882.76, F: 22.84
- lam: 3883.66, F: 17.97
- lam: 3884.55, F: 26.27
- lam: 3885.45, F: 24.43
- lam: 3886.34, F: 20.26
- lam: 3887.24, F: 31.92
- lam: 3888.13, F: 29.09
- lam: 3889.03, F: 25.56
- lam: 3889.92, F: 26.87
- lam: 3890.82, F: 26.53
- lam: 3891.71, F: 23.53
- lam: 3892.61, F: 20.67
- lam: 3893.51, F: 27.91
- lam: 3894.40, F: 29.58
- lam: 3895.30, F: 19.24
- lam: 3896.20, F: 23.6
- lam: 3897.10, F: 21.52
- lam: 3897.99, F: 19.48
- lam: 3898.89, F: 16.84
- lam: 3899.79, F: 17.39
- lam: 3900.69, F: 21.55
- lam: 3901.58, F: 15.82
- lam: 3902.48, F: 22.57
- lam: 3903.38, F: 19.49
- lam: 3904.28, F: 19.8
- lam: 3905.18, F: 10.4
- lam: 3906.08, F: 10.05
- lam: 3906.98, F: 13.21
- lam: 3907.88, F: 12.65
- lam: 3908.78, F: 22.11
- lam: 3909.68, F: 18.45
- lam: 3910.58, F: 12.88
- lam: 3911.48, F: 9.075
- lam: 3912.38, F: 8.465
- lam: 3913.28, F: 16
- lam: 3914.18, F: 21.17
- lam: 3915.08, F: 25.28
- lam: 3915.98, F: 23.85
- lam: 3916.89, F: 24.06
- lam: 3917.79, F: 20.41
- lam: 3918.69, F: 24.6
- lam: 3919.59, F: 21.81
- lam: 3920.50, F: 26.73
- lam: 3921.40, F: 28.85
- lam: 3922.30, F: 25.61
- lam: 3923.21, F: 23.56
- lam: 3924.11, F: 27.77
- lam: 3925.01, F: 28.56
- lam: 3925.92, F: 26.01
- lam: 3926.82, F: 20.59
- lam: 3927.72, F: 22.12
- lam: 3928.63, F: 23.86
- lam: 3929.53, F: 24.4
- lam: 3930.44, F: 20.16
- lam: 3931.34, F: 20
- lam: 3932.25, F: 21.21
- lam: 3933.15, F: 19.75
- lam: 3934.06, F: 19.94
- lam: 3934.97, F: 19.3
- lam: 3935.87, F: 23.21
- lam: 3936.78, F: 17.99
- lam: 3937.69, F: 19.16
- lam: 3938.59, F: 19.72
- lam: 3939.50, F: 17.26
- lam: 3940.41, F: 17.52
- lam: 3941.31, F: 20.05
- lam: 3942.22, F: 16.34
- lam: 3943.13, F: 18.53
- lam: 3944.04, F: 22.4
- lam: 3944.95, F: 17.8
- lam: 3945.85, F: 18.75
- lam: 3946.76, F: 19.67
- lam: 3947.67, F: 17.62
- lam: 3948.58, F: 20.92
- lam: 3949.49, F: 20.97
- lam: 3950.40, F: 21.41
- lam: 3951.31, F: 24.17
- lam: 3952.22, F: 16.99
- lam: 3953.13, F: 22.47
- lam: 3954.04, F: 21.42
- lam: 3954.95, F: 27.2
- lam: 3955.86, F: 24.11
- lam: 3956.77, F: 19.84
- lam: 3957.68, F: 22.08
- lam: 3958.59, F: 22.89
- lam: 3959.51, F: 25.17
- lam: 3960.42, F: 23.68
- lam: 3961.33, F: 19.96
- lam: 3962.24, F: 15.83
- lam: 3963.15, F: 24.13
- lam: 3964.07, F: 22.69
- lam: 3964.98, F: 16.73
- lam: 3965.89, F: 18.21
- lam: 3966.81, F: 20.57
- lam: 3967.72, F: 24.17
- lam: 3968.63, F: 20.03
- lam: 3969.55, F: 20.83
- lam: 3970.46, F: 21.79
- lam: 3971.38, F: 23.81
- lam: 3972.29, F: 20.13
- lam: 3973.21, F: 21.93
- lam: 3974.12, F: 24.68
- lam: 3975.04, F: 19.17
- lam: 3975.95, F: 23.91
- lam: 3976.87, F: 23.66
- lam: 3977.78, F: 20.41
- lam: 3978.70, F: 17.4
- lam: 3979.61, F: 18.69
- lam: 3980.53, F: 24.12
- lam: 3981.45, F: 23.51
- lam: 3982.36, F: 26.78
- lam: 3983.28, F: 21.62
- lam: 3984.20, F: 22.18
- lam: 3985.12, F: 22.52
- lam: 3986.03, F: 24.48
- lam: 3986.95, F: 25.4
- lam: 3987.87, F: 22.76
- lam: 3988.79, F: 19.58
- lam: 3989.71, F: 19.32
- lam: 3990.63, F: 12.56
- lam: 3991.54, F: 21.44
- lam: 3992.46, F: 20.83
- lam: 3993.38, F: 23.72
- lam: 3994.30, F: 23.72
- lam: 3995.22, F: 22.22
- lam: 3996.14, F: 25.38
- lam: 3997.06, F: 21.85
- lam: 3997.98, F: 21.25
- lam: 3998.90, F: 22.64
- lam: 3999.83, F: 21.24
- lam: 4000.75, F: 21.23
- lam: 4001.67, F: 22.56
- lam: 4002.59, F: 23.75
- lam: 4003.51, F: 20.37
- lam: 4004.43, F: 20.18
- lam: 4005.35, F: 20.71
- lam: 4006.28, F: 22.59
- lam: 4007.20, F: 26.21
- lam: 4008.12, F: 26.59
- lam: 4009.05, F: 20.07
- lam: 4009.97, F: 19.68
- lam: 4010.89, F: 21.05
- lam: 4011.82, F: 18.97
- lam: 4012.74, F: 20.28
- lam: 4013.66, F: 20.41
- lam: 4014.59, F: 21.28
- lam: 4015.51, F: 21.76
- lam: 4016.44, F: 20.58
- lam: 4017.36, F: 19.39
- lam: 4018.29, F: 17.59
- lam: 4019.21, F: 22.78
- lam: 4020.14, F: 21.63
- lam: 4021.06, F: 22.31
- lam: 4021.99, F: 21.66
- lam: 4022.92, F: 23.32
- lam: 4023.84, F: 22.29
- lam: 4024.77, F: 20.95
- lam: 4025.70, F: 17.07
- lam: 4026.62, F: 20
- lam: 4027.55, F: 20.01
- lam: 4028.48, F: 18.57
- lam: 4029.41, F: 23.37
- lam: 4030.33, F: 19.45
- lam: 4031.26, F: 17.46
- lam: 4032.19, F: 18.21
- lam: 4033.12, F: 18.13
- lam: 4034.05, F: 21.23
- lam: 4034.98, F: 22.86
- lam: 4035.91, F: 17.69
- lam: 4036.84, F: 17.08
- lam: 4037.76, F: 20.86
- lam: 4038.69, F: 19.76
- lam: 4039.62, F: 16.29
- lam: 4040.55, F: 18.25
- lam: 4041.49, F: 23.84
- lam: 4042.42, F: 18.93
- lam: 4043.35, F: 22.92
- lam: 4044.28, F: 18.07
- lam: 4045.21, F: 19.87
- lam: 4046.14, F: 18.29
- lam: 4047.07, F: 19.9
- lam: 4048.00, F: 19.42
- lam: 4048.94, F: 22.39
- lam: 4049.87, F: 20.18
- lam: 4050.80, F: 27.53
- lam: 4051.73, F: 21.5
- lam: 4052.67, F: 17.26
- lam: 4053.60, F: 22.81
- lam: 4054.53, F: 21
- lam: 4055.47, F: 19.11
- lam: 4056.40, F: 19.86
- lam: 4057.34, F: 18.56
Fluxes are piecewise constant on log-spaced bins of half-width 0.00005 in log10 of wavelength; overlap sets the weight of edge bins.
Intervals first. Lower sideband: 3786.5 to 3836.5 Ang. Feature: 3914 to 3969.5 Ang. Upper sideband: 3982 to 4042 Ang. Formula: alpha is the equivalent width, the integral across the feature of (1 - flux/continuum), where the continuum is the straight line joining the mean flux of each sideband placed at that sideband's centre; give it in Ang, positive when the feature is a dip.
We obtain 8.44 Ang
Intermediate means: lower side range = 33.8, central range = 21.7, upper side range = 21.1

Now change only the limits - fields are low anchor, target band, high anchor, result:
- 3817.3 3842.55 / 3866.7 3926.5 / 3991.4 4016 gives 8.8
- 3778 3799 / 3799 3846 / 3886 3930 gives 8.5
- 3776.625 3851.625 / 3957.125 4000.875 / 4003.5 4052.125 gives 3.5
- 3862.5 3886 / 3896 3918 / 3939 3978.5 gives 4.9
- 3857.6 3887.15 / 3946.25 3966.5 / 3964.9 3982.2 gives 0.5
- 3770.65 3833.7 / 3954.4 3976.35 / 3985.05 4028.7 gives 2.5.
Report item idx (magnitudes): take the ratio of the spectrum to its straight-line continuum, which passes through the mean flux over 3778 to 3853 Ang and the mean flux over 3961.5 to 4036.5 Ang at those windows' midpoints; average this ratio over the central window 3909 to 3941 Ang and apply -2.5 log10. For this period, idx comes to 0.23 mag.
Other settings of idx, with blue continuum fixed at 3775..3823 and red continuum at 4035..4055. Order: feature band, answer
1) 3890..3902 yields 0.386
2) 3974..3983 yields 0.141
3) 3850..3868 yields 0.390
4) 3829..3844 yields 0.355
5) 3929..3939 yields 0.360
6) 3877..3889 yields 0.324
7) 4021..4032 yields 0.064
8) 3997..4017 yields 0.073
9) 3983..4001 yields 0.113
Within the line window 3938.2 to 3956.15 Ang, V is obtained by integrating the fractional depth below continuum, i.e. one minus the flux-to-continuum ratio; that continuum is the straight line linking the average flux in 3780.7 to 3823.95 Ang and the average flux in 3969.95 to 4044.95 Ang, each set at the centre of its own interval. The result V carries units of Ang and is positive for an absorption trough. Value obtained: 3.91 Ang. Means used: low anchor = 37.3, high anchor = 21.2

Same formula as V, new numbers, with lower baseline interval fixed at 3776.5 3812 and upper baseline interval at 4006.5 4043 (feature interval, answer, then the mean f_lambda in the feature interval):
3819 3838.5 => 4.47 Ang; 28.5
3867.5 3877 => 2.46 Ang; 24.7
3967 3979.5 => 1.64 Ang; 21.6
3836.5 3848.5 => 3.24 Ang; 26.2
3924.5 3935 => 2.28 Ang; 22.3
